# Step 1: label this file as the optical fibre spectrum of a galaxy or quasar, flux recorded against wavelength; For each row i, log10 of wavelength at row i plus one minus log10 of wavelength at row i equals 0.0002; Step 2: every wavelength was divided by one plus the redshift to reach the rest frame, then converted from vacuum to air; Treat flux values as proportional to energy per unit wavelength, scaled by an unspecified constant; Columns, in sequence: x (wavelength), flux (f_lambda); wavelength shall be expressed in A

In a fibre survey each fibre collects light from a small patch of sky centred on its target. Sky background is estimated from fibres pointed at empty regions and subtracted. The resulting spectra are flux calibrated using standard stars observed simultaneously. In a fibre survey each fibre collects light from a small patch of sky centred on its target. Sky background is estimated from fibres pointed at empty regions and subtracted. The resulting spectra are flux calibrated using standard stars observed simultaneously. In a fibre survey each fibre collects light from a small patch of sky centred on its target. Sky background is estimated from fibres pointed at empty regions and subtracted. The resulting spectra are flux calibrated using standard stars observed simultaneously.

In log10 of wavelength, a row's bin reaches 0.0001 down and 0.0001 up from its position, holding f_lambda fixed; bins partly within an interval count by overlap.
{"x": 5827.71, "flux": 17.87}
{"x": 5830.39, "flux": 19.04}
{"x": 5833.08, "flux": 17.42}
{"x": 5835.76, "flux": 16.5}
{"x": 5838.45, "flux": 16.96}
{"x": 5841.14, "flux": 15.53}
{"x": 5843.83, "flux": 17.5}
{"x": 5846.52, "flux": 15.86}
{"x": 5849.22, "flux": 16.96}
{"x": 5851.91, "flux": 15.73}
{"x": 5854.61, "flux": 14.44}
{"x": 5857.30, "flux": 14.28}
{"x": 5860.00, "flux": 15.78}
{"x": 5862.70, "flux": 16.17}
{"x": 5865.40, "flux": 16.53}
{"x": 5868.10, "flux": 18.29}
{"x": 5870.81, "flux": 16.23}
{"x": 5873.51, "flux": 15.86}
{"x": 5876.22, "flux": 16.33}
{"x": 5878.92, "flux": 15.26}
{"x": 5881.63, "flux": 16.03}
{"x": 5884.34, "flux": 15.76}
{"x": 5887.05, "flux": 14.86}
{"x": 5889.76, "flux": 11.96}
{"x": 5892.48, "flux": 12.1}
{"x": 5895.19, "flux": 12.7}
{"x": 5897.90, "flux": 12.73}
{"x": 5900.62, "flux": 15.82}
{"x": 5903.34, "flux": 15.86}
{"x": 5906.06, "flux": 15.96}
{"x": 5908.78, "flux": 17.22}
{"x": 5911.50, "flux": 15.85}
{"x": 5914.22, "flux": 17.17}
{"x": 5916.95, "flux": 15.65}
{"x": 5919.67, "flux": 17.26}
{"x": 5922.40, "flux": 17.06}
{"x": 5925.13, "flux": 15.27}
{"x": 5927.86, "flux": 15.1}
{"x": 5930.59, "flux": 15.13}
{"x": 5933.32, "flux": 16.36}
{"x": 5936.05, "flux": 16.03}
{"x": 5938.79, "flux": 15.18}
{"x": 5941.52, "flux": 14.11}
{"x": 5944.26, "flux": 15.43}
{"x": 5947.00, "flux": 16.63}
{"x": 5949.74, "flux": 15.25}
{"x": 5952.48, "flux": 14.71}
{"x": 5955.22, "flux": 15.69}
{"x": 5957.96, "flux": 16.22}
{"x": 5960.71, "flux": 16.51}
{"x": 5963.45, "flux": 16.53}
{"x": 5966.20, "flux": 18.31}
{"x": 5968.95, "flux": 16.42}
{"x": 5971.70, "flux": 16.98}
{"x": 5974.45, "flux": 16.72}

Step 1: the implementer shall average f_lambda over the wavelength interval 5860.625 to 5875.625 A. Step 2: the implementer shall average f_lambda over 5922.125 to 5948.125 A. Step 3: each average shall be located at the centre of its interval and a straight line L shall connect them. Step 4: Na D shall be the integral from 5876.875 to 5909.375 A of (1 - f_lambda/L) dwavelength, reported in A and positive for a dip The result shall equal 3.0 A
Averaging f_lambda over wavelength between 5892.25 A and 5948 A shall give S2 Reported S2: 15.5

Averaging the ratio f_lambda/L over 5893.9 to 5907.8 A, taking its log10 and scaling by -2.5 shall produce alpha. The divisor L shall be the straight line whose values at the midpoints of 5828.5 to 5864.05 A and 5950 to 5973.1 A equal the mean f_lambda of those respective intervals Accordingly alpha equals 0.12 mag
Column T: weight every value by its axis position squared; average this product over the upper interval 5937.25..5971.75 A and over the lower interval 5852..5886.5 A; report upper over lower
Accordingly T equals 1.0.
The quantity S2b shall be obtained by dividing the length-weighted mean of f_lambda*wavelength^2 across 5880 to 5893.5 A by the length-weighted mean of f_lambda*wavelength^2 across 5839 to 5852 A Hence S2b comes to 0.9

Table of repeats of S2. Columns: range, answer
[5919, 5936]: 16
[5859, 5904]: 15.2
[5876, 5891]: 15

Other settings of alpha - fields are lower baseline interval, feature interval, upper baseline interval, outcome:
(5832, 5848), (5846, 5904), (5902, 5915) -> 0.09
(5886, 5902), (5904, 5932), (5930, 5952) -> -0.12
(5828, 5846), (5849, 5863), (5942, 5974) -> 0.11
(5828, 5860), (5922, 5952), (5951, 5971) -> 0.06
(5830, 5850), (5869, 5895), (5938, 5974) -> 0.12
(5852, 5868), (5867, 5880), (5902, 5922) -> -0.03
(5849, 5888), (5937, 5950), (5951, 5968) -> 0.06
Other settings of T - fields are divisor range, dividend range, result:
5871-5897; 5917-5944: 1.09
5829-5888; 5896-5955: 0.99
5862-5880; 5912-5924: 1.03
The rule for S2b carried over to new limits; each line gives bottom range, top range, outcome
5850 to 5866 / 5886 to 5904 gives 0.89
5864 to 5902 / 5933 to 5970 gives 1.09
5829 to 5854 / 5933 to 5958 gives 0.96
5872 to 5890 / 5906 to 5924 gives 1.09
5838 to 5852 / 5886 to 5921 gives 0.93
